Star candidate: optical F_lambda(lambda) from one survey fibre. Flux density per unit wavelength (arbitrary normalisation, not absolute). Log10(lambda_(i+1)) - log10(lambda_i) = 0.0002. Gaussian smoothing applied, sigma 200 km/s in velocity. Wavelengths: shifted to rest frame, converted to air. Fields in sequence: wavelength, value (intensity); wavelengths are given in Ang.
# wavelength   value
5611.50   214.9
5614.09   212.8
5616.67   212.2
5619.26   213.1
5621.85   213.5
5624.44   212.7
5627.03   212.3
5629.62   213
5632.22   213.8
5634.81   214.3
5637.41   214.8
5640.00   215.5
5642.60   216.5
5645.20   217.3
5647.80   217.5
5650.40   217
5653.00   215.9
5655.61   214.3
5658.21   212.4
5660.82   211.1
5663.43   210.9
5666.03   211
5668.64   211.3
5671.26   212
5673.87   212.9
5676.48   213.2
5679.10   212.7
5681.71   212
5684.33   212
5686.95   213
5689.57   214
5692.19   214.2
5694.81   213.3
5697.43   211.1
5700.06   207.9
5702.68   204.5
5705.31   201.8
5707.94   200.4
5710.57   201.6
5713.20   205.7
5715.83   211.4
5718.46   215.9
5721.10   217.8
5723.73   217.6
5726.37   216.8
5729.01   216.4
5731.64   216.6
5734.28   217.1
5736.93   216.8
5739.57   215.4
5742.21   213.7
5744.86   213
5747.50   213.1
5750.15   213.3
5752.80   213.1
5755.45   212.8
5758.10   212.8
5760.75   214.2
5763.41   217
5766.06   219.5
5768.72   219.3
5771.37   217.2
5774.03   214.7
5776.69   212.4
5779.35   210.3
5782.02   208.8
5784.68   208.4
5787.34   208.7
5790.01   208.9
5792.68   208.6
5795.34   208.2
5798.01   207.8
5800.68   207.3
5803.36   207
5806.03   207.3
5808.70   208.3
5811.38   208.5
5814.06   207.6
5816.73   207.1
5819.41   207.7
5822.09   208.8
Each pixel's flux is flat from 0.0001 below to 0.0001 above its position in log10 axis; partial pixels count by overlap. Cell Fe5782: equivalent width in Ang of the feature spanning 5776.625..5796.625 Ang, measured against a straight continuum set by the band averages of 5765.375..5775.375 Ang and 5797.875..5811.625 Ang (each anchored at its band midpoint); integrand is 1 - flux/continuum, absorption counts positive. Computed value 0.4 Ang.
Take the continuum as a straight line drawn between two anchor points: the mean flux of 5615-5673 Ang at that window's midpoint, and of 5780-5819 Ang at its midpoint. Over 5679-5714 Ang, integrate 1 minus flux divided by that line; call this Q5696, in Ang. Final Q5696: 0.5 Ang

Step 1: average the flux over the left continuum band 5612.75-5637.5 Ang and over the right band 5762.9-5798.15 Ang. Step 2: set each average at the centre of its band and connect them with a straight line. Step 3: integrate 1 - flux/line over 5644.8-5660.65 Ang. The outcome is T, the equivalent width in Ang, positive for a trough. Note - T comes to -0.2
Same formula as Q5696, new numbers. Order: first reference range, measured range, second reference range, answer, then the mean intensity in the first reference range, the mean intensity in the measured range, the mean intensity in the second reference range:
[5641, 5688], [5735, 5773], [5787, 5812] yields -1.0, 213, 215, 208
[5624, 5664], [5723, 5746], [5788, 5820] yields -0.6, 214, 216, 208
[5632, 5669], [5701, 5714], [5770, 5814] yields 0.6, 214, 203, 209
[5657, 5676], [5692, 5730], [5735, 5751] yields 0.5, 212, 210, 214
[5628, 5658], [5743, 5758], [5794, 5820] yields -0.2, 215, 213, 208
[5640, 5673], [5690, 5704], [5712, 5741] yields 0.3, 214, 210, 215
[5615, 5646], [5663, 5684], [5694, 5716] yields -0.3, 214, 212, 206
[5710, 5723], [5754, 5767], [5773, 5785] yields -0.2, 211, 215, 211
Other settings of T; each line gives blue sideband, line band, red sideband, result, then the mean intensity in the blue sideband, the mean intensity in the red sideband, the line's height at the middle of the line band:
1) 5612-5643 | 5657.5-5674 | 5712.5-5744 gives 0.21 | 214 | 215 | 214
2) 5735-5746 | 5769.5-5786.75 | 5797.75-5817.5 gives -0.11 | 215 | 208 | 211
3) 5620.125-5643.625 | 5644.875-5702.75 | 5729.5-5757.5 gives 0.39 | 214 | 215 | 214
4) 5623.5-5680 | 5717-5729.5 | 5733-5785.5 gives -0.17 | 214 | 214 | 214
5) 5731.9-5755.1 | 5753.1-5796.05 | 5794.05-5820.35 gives -0.31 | 214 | 208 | 211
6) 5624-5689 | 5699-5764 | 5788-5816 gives -0.48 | 214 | 208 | 211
